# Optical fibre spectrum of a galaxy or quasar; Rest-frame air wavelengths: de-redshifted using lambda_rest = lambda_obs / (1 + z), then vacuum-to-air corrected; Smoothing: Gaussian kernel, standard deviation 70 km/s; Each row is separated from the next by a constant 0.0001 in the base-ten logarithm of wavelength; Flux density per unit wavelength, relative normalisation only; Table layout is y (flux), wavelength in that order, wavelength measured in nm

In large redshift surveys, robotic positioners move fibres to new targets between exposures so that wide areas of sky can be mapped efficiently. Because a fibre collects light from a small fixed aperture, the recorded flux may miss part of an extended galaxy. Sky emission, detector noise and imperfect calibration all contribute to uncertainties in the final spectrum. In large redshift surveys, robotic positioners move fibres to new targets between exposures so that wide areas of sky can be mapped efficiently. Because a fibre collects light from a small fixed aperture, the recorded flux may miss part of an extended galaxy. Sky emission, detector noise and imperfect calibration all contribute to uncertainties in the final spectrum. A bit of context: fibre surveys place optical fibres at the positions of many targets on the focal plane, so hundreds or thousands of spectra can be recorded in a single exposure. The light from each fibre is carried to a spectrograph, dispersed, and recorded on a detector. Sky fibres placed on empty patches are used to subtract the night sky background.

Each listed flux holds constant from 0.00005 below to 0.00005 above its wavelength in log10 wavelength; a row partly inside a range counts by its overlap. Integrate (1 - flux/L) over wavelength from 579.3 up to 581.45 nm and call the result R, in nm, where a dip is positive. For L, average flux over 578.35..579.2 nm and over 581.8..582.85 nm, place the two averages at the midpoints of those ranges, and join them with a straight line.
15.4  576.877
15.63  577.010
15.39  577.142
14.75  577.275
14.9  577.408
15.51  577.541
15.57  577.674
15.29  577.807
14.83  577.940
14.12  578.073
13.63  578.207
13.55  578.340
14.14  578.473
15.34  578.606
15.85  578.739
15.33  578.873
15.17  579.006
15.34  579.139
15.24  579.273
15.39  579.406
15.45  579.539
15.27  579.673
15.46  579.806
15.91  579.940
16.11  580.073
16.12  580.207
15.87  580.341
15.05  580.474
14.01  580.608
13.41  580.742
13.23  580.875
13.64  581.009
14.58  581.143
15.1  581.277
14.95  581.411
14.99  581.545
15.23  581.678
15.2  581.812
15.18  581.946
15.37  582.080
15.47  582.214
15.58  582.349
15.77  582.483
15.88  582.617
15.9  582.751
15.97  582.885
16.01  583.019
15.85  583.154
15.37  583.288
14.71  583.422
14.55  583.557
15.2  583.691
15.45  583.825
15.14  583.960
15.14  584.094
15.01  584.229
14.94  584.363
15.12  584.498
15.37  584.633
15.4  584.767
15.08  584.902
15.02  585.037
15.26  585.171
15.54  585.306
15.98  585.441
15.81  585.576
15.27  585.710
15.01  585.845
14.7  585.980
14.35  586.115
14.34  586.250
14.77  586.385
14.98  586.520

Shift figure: 0.05 nm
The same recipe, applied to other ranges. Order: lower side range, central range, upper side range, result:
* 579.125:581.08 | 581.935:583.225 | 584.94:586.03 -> -0.05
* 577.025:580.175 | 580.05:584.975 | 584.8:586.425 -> -0.01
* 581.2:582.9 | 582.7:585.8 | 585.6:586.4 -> -0.06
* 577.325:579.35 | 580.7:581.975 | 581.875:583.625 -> 0.06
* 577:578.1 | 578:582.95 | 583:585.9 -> 0.04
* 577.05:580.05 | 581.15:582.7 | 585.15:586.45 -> -0.02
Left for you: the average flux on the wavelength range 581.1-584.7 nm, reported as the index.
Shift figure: 15.3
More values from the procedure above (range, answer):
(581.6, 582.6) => 15.4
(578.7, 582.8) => 15.2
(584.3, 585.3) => 15.2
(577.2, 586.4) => 15.1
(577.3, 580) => 15.1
